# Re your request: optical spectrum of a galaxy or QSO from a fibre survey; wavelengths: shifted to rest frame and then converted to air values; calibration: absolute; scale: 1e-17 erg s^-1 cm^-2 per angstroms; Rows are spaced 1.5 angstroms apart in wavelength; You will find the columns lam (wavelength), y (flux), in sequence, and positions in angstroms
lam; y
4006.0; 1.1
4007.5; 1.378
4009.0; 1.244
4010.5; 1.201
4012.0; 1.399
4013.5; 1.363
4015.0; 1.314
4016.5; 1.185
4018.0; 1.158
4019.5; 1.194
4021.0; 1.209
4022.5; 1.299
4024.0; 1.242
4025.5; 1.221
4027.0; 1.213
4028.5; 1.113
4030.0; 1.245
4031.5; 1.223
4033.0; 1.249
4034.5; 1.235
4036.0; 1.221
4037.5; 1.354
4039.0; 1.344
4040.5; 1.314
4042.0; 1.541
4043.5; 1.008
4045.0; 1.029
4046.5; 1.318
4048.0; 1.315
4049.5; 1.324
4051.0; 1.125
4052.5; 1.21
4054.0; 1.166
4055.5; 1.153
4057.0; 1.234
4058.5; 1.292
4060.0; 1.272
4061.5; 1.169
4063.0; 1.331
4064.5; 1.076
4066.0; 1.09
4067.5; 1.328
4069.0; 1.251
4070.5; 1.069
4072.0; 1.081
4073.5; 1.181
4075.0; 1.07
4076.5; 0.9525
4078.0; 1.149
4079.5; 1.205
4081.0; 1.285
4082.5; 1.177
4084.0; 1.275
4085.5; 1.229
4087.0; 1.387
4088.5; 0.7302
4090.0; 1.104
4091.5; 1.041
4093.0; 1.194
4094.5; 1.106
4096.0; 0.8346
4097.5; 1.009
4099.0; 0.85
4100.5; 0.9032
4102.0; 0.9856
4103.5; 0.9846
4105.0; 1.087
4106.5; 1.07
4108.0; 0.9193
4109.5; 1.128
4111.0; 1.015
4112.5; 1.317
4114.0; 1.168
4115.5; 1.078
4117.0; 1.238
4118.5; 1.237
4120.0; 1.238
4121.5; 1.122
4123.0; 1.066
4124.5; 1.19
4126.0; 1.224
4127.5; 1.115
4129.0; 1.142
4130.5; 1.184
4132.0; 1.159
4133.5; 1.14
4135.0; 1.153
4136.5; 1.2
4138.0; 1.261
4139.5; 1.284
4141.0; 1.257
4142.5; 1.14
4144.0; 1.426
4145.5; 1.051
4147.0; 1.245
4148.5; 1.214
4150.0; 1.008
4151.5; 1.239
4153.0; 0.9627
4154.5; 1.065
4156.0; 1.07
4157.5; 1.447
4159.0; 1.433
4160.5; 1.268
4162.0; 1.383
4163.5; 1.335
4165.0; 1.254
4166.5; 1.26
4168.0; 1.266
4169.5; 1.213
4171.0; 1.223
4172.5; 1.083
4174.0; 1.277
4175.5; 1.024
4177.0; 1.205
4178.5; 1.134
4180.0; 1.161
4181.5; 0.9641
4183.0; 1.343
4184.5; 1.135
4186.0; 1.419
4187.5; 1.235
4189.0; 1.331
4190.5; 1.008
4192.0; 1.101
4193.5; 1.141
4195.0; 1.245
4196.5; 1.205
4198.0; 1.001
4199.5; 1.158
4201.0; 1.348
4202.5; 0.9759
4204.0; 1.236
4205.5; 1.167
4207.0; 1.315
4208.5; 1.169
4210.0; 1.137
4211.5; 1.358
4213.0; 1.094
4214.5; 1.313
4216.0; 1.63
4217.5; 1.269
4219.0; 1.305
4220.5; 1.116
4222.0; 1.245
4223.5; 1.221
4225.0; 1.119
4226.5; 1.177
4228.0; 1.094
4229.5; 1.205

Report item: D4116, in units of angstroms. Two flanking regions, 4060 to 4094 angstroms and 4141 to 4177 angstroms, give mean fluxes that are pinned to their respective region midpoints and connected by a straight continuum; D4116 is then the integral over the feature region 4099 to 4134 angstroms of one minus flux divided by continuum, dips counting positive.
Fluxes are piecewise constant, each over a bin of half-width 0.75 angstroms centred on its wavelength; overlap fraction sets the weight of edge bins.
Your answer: 2.1 angstroms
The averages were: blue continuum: 1.16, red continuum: 1.21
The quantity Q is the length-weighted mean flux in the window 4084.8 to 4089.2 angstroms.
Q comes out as 1.12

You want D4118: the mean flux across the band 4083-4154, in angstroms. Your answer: 1.13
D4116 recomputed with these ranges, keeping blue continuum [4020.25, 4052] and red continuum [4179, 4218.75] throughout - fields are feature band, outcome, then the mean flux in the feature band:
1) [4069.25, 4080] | 1.14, 1.11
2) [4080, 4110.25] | 4.08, 1.07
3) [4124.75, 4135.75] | 0.57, 1.16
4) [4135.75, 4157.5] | 0.70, 1.18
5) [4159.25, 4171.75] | -0.66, 1.28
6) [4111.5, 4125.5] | 0.52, 1.18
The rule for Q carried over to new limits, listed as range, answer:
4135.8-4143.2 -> 1.23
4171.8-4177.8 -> 1.15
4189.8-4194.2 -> 1.08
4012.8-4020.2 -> 1.24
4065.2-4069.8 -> 1.22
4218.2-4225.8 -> 1.2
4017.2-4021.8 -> 1.19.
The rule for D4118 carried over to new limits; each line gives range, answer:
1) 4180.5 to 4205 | 1.18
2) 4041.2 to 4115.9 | 1.14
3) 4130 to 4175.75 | 1.21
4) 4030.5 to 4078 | 1.21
